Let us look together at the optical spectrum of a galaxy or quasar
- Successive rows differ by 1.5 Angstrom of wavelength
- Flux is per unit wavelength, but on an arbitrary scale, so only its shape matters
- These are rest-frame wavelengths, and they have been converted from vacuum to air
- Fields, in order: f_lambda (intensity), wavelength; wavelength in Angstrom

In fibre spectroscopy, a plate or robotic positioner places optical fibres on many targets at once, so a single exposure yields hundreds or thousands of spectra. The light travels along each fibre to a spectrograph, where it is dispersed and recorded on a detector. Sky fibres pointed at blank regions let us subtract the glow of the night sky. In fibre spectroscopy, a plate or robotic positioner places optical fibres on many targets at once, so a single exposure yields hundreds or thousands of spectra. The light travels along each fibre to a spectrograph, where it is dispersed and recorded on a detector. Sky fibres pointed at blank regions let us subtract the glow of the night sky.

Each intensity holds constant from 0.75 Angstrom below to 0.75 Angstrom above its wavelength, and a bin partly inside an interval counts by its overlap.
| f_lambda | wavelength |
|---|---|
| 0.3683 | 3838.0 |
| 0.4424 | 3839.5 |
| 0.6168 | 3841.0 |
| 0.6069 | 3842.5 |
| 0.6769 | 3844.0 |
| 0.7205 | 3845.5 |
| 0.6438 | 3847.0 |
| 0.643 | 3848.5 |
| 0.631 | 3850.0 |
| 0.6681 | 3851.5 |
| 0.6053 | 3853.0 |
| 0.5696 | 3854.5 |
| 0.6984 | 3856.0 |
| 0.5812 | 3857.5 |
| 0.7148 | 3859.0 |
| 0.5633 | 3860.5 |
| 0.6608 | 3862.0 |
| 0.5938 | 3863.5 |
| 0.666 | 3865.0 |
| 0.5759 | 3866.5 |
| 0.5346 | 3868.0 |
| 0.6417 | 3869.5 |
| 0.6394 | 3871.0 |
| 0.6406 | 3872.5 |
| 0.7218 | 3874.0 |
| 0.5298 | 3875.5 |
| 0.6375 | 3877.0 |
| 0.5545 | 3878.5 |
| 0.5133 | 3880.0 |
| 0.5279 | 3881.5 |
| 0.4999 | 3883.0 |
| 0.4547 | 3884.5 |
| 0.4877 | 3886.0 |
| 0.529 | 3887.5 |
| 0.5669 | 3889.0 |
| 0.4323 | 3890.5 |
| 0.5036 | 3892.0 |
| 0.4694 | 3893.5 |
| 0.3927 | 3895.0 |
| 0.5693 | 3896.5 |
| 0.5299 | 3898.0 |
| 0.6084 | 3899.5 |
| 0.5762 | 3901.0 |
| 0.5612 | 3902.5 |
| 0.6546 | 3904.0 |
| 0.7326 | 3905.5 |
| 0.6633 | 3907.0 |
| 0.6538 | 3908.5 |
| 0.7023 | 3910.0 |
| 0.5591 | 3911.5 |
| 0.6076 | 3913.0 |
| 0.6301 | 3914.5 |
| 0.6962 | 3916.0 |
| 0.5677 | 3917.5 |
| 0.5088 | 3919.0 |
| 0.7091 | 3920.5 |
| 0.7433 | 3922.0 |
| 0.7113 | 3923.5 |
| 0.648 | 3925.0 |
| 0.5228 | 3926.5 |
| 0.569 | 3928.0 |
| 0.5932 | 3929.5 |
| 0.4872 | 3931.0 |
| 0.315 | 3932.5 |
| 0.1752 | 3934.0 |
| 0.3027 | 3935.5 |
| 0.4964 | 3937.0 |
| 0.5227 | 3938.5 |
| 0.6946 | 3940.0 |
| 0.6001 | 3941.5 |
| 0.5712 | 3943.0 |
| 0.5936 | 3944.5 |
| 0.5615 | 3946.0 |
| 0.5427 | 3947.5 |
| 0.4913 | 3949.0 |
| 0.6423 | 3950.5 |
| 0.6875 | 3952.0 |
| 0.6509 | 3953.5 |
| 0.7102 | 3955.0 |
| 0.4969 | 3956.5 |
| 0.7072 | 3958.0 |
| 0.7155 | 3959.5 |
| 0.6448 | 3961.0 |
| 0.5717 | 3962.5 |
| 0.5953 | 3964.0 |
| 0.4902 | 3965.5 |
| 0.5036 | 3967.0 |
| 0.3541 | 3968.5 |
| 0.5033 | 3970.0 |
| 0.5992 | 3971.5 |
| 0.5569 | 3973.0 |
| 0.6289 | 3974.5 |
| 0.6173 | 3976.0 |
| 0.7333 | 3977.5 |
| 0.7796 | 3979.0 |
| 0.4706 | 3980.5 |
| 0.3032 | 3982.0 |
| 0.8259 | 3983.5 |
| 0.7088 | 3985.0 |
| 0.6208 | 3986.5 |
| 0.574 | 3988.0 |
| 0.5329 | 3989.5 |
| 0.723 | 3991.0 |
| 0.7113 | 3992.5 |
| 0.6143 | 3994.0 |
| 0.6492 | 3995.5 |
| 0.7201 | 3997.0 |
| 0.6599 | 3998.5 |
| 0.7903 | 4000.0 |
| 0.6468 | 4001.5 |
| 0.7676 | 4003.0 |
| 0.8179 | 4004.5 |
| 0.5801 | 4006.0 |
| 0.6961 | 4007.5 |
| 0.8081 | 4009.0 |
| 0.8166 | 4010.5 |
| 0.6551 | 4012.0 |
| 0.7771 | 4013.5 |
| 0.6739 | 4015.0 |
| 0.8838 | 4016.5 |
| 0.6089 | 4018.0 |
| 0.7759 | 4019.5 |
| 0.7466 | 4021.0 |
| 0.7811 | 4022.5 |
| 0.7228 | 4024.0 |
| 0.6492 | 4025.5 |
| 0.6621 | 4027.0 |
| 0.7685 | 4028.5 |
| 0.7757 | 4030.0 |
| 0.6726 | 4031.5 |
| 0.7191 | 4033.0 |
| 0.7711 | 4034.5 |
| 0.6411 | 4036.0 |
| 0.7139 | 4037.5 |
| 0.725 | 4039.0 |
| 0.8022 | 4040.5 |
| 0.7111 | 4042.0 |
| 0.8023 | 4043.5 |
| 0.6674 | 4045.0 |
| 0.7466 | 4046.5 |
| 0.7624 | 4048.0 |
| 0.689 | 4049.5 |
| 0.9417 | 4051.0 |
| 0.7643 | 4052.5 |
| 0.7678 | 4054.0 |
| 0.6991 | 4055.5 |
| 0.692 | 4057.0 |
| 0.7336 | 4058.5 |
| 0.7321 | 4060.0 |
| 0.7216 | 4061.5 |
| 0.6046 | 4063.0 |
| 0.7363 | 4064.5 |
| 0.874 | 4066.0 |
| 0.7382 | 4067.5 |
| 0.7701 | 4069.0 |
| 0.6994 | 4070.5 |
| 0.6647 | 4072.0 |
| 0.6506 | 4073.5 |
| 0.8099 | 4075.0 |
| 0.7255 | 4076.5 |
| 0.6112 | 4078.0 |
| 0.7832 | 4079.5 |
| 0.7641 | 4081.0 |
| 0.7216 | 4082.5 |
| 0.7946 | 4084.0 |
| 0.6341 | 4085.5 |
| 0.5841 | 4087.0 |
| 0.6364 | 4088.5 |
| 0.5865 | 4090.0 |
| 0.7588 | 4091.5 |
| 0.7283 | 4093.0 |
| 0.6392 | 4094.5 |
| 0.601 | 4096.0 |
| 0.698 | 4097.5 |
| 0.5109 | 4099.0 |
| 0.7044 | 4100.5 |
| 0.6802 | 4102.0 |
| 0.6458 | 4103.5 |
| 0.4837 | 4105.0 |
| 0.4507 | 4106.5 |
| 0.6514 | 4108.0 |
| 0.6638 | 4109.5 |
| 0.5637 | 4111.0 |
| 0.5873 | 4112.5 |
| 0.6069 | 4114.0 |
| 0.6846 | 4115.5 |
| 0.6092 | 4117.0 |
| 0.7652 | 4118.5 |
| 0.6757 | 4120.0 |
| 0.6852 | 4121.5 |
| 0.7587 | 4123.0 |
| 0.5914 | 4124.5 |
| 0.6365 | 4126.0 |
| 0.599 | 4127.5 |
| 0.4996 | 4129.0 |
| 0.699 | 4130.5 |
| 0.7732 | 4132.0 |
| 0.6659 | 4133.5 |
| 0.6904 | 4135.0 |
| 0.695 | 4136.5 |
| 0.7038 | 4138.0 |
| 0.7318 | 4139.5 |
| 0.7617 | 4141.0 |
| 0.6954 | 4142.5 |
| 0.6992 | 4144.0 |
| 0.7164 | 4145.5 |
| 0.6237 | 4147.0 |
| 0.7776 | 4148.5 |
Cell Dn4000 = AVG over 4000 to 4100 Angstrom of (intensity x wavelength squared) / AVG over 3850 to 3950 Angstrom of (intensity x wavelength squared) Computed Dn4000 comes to 1.4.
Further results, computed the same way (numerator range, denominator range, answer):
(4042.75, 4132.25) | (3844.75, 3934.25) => 1.29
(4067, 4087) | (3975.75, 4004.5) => 1.13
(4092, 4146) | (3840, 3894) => 1.26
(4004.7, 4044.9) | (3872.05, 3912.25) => 1.38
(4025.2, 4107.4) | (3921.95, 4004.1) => 1.24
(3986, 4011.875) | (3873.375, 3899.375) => 1.39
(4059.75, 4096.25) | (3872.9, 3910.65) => 1.37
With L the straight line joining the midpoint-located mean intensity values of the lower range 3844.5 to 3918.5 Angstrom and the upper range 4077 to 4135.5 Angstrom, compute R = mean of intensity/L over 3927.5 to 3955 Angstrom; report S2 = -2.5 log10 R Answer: 0.15 mag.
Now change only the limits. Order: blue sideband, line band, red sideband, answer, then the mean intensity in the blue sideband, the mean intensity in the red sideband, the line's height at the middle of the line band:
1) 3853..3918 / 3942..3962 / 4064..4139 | -0.01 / 0.587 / 0.67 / 0.612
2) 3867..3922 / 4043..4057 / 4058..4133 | -0.16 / 0.58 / 0.67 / 0.65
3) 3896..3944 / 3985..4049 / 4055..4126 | -0.13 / 0.578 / 0.674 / 0.633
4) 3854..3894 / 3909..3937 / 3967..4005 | 0.08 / 0.575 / 0.633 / 0.6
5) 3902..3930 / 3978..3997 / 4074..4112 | 0.02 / 0.634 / 0.657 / 0.643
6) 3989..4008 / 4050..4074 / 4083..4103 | -0.11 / 0.687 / 0.659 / 0.668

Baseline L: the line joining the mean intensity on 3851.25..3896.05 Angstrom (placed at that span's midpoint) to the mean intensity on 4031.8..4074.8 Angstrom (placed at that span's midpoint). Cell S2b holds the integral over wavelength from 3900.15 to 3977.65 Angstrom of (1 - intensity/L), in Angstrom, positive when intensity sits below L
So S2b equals 5.7 Angstrom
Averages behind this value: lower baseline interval 0.571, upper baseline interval 0.734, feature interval 0.583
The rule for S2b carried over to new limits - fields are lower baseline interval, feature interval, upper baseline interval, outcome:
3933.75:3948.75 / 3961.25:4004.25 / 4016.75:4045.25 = -0.3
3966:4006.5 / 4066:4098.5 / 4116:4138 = -2.1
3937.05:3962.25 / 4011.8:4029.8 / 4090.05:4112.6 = -3.3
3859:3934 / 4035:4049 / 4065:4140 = -1.9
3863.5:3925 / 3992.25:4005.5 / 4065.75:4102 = -1.2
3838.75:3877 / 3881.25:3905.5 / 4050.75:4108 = 4.0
